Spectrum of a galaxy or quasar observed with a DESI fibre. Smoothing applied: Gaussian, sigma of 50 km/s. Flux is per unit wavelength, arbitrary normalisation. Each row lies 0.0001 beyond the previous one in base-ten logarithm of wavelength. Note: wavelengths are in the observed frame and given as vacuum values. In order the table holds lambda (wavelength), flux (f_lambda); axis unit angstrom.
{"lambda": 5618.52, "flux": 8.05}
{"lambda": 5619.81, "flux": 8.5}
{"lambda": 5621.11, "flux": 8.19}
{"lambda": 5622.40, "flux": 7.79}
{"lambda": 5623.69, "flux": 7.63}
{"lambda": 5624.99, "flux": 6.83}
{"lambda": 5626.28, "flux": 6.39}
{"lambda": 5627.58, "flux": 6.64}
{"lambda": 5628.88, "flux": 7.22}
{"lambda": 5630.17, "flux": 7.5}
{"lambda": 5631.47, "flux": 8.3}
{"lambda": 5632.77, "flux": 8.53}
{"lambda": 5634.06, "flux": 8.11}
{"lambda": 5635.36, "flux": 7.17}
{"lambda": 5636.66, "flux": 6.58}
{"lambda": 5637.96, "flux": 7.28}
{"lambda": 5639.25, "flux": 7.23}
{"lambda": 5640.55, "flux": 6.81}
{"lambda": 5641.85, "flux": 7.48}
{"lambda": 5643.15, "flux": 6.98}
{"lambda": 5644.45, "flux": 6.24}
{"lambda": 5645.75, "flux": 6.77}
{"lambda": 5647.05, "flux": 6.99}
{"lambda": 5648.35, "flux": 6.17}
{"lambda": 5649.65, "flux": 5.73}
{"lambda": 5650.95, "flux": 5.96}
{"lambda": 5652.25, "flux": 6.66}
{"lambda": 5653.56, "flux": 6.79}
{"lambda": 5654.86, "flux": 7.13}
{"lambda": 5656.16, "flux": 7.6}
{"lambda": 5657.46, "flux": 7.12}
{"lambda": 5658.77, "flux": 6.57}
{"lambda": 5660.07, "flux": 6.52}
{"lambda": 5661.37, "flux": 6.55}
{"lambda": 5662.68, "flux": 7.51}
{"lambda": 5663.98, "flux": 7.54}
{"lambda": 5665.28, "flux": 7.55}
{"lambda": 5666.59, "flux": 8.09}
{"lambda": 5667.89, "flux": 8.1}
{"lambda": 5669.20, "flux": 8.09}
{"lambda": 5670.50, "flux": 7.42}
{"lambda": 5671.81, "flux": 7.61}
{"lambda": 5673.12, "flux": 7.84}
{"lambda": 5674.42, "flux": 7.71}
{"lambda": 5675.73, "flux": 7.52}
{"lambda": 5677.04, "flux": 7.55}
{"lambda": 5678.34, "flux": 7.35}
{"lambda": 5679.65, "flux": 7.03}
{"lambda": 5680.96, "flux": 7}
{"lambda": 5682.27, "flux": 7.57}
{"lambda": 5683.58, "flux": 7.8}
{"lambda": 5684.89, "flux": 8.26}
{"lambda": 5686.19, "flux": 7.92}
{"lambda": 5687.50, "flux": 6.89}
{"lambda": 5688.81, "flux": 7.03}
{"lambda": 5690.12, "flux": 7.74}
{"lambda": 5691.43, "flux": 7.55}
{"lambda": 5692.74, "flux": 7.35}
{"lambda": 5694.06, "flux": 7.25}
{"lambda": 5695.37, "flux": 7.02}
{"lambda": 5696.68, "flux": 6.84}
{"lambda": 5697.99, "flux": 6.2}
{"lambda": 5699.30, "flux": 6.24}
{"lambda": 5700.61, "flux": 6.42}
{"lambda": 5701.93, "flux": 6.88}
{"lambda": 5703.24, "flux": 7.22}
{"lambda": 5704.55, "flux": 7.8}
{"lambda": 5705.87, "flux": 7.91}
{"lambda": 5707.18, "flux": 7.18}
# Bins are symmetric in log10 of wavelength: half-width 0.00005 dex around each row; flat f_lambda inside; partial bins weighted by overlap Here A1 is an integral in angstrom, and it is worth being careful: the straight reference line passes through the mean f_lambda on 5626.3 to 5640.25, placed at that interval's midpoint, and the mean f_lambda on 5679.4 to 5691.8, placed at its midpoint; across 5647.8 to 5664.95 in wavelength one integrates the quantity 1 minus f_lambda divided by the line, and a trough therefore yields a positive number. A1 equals 1.5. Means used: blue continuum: 7.39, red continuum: 7.49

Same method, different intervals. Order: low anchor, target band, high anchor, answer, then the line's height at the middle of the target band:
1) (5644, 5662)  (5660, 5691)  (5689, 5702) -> -3.3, 6.8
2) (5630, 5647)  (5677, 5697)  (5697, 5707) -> -1.0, 7.04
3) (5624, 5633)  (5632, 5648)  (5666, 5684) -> 0.4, 7.37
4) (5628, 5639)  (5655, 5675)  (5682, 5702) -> -0.2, 7.36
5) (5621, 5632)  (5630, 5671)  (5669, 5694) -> 1.5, 7.42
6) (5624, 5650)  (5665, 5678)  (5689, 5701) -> -1.4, 7.01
